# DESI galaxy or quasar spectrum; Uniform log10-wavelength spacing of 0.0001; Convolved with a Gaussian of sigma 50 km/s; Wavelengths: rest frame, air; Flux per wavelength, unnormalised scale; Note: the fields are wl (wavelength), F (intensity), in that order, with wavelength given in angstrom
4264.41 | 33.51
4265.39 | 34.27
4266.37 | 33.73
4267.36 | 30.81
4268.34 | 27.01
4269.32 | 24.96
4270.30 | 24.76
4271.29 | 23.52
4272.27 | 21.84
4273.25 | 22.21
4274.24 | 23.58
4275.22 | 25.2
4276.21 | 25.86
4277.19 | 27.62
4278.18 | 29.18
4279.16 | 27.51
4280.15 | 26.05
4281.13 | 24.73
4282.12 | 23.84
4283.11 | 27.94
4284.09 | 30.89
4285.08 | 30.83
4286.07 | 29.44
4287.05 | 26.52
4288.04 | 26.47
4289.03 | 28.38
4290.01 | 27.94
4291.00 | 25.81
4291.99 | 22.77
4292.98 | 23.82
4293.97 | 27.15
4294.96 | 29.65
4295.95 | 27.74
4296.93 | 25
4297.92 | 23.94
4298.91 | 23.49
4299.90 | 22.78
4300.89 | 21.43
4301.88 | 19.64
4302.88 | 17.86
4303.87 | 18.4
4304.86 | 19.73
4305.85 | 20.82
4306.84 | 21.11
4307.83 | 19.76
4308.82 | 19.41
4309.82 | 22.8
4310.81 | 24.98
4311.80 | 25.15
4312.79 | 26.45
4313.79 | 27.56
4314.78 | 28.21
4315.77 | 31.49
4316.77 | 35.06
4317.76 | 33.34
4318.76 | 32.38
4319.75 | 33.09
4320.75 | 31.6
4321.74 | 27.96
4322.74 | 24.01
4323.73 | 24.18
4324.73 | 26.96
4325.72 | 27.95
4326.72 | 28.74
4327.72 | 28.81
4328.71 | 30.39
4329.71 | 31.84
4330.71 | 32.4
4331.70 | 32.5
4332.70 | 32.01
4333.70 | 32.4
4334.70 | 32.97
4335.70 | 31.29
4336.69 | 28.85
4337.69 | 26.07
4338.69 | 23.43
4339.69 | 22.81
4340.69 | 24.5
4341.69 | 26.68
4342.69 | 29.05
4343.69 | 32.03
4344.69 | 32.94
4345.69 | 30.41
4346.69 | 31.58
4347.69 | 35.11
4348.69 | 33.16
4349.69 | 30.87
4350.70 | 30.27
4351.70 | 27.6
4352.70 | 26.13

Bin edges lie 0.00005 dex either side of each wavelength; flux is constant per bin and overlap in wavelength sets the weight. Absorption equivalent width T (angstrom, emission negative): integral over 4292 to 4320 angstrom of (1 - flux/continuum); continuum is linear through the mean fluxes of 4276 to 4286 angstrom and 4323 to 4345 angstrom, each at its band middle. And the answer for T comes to 3.2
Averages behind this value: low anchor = 27.6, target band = 25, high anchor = 29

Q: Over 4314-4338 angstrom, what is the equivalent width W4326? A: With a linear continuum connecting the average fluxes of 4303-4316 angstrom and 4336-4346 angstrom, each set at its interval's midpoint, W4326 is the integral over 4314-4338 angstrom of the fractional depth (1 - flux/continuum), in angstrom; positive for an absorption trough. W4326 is -4.4 angstrom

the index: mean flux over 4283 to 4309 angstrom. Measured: 24.4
